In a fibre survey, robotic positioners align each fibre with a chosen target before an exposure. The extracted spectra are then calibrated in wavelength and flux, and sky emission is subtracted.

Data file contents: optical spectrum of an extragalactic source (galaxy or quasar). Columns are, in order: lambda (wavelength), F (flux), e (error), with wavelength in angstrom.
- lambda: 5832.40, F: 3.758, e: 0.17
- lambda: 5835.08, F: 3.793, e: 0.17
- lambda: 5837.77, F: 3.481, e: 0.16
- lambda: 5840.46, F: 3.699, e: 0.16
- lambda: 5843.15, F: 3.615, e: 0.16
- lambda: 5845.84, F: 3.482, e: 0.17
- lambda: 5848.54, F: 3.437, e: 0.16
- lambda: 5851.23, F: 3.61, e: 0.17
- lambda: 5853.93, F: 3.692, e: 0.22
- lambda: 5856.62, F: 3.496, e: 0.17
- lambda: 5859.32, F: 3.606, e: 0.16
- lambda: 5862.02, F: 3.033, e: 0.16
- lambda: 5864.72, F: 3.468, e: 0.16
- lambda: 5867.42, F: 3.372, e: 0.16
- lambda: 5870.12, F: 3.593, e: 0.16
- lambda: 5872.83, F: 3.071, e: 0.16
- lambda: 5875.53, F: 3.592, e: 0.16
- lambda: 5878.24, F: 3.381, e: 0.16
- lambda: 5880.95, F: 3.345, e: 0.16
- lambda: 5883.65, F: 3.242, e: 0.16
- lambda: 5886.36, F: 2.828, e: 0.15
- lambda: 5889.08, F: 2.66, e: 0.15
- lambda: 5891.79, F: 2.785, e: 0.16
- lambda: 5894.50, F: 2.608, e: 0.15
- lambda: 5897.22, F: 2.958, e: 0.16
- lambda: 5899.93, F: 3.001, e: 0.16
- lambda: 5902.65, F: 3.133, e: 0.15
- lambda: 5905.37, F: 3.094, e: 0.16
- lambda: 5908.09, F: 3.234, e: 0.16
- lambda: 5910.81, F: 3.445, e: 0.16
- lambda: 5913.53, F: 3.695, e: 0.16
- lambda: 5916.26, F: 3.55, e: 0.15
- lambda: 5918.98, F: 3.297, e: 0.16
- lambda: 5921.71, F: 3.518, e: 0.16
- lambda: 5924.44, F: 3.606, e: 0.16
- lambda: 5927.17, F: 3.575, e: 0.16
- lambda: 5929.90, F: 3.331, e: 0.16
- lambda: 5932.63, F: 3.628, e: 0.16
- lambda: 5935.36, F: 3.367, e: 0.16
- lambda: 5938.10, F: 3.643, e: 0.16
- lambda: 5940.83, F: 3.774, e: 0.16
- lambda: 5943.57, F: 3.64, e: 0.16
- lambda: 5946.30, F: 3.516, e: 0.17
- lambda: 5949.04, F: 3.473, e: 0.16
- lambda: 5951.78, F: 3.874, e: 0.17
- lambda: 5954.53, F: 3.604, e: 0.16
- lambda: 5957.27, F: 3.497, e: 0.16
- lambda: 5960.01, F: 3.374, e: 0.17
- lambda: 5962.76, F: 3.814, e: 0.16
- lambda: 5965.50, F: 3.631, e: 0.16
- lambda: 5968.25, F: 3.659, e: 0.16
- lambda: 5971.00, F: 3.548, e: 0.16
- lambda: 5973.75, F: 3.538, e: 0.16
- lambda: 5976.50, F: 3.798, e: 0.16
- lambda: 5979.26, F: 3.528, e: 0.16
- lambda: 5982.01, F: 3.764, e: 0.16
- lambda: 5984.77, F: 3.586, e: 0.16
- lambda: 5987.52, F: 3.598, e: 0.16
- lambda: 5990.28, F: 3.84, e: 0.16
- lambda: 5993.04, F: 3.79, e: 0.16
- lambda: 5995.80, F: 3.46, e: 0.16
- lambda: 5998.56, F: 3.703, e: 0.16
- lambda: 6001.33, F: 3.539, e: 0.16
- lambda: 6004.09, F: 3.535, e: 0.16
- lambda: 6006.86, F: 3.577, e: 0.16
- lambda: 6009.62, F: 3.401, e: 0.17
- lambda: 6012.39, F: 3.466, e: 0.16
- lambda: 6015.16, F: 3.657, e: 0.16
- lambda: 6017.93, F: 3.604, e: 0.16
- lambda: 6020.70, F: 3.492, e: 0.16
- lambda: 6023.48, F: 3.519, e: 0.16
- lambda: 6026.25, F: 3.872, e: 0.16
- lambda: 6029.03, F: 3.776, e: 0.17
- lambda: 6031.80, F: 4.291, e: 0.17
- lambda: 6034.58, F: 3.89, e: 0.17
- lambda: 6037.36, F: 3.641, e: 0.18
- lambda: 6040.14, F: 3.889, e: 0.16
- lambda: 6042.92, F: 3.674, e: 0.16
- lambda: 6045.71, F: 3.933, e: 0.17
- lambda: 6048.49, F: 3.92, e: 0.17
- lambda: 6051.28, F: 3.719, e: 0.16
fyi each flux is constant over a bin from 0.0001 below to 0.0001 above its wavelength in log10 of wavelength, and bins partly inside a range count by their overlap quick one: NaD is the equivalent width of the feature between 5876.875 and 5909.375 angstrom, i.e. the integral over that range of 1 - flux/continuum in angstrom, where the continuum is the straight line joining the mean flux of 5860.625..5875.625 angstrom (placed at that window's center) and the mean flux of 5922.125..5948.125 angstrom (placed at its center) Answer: 3.8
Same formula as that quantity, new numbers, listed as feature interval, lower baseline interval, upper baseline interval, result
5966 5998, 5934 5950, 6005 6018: -0.87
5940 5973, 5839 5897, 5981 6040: -0.75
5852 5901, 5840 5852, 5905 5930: 4.20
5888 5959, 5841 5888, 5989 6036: 2.90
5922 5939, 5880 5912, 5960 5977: -1.07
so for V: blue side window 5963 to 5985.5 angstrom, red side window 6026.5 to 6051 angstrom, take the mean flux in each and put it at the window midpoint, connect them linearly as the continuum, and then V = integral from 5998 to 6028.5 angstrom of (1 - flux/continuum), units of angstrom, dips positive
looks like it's 1.60 angstrom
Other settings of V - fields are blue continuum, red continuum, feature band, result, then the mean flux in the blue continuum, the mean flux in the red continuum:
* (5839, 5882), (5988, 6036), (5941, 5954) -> -0.2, 3.47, 3.67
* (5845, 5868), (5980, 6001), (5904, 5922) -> 0.8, 3.47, 3.67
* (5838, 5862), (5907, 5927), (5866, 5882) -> 0.6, 3.54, 3.49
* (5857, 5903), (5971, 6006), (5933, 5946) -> -0.7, 3.16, 3.63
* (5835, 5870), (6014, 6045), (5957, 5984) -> 0.4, 3.51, 3.76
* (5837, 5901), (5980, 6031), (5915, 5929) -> -0.3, 3.29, 3.63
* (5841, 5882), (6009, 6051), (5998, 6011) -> 0.5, 3.46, 3.74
